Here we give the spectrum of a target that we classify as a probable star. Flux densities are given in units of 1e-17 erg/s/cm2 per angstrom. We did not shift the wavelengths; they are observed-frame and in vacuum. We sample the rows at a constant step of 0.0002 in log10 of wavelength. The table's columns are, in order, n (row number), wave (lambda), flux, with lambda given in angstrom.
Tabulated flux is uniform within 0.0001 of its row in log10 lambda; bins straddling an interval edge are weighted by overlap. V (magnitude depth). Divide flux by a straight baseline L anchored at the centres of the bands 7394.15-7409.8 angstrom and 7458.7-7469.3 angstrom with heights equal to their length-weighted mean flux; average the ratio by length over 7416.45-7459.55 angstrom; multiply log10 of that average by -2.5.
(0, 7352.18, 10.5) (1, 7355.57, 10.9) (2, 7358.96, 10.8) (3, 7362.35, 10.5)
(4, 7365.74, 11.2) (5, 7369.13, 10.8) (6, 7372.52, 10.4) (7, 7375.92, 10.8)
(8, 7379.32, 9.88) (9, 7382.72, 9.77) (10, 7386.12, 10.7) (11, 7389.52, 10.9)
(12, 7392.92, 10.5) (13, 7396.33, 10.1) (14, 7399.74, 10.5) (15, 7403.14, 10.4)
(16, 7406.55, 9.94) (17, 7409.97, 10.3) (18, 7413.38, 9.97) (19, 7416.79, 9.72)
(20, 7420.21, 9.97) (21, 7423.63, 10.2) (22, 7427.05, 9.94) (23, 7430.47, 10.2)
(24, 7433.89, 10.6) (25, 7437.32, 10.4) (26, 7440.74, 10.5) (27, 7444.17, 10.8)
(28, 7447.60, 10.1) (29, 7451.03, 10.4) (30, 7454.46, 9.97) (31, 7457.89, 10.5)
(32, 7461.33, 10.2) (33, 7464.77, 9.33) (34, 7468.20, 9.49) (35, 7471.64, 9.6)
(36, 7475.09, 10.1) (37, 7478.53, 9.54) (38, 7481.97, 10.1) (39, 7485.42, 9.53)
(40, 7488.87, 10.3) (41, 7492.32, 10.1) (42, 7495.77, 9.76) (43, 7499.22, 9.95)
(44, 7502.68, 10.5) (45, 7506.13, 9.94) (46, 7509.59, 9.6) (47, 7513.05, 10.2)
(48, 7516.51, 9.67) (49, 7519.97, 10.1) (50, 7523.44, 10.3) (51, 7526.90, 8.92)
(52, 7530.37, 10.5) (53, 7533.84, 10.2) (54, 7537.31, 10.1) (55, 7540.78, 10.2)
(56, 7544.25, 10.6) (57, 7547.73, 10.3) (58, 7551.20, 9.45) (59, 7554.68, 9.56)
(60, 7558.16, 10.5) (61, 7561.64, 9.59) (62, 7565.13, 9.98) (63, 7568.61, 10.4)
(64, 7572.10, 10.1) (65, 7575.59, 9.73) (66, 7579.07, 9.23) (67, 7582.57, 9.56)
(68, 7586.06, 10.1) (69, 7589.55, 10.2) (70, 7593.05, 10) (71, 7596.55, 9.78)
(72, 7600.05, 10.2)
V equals -0.03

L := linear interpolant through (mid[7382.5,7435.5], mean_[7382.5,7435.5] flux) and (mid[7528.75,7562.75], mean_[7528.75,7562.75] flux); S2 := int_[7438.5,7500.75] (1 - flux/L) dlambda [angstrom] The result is 1.0 angstrom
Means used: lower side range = 10.2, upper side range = 10.1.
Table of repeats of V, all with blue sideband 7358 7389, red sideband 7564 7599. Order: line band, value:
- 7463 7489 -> 0.06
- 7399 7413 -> 0.02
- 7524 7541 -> 0.01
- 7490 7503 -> 0.01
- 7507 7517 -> 0.03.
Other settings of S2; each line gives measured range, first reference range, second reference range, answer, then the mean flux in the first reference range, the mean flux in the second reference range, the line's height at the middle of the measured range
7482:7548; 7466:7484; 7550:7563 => -1.8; 9.75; 9.79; 9.77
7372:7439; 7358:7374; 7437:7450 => 2.2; 10.7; 10.5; 10.6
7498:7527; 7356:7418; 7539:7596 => 0.4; 10.4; 9.96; 10.1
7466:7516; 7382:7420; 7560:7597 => 0.8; 10.3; 9.88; 10.1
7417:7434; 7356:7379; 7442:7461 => 0.6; 10.7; 10.3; 10.5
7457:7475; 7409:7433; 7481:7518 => 0.3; 10.1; 9.97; 10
